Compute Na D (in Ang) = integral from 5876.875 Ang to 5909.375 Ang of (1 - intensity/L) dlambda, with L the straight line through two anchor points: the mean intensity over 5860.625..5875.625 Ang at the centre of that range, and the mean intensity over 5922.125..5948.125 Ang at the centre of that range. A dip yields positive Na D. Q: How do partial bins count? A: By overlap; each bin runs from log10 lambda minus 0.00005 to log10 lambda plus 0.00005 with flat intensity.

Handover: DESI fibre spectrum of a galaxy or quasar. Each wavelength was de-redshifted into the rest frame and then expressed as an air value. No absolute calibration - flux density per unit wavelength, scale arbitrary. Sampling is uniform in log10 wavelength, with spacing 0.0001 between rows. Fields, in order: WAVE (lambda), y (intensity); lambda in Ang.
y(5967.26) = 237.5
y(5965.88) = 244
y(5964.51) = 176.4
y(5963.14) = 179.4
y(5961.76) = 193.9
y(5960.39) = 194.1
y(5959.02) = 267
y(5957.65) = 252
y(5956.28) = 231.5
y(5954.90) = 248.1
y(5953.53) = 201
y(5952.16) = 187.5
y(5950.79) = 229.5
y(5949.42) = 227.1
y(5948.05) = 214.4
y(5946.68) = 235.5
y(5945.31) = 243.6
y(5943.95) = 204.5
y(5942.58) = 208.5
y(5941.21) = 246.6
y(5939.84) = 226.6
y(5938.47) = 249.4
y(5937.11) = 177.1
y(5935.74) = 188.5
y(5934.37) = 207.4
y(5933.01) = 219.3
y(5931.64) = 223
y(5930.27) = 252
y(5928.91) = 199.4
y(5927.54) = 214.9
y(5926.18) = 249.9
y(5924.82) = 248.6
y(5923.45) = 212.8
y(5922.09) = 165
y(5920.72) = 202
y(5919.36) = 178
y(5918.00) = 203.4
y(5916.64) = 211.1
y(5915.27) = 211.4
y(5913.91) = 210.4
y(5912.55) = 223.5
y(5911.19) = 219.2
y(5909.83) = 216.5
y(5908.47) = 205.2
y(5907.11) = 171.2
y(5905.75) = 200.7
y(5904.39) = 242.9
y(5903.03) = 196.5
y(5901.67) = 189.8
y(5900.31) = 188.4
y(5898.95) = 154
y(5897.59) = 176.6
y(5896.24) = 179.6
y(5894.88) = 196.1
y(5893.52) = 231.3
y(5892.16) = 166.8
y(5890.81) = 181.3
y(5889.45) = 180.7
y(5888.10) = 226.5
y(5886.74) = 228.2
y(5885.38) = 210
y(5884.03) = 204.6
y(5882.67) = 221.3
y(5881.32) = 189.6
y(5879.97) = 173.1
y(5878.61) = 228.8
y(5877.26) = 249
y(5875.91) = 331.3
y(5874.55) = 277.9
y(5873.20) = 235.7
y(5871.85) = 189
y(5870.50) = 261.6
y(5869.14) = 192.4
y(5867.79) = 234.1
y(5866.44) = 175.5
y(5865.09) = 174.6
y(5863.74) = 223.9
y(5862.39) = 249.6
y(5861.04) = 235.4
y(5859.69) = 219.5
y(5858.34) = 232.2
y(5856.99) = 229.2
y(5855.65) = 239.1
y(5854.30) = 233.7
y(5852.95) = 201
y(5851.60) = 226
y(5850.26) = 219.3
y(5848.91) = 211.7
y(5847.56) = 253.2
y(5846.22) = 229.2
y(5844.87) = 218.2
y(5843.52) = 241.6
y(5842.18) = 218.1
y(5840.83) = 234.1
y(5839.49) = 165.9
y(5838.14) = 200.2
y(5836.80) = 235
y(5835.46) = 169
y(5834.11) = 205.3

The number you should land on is 3.5 Ang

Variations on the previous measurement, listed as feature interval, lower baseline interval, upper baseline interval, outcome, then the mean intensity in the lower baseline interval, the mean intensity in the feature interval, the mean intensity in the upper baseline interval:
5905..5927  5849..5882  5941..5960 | 1.8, 226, 208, 227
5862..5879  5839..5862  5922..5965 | -0.7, 225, 232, 219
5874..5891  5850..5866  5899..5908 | -1.3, 223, 224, 195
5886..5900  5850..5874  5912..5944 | 1.7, 221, 192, 214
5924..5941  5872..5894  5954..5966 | -0.2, 220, 222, 219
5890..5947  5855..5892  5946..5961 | 4.2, 221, 208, 226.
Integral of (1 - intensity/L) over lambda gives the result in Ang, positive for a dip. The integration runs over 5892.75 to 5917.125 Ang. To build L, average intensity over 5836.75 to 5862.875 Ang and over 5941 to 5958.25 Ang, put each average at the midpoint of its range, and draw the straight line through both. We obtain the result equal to 2.5 Ang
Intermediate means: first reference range 224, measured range 201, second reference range 225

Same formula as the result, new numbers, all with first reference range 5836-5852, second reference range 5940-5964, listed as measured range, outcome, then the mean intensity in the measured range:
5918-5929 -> 0.6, 209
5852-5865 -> -0.4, 227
